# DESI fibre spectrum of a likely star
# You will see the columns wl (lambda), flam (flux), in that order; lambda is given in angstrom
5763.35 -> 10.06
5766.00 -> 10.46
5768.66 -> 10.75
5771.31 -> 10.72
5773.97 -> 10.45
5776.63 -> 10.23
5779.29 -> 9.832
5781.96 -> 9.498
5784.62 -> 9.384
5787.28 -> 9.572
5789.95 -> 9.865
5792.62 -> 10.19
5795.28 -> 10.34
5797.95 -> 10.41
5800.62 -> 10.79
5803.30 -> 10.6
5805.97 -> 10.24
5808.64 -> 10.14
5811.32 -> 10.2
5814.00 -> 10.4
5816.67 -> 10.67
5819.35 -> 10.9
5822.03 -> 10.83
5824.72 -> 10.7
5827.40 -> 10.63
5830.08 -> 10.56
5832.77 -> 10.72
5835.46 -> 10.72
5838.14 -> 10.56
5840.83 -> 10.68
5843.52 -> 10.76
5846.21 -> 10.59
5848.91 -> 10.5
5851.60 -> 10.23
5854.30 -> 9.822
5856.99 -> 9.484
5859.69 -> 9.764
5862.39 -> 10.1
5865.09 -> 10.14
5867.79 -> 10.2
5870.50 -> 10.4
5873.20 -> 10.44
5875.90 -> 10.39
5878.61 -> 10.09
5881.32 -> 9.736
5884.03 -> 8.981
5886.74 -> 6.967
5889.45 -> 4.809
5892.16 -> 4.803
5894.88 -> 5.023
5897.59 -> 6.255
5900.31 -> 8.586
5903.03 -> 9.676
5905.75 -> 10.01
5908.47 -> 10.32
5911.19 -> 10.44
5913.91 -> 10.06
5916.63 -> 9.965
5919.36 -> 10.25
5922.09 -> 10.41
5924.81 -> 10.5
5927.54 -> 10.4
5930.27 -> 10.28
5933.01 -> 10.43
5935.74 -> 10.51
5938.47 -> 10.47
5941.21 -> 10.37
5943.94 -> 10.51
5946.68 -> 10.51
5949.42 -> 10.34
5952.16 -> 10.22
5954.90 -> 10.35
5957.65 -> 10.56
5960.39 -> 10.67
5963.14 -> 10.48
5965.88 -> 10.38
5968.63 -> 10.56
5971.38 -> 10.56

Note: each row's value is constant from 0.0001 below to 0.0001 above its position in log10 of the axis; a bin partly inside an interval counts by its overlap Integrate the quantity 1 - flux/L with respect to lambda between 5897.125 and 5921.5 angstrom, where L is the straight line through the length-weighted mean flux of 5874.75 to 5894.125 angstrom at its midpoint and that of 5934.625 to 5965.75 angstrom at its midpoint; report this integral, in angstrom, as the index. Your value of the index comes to -2.2 angstrom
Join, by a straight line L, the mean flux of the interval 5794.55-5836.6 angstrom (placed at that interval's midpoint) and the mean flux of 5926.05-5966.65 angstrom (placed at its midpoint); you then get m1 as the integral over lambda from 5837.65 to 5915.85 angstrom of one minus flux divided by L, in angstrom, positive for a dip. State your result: 9.0 angstrom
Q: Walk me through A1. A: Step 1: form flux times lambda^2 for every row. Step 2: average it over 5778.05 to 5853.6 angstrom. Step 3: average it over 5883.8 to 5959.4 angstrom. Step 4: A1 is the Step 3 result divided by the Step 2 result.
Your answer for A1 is 0.94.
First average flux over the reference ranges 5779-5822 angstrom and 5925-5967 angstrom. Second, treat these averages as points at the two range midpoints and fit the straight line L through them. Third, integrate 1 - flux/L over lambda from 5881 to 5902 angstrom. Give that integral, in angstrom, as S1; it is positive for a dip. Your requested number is 7.2 angstrom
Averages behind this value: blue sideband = 10.2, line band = 6.8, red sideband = 10.4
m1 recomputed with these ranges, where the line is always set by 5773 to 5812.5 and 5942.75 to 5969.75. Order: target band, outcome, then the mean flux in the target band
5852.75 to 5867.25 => 0.52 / 9.89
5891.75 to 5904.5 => 4.05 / 7.05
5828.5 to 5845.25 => -0.75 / 10.7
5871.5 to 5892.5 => 3.71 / 8.48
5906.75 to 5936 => 0.19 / 10.3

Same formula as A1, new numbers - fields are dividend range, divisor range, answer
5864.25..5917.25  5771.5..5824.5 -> 0.89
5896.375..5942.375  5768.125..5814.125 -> 1.02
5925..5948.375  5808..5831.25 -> 1.03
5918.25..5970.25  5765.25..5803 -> 1.08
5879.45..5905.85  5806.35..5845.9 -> 0.72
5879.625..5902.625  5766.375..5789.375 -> 0.73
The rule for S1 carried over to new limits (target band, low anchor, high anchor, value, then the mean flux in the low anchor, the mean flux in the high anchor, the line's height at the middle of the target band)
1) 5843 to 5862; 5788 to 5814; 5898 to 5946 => 0.15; 10.3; 10.1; 10.2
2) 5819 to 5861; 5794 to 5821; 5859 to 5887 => -1.19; 10.5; 9.85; 10.2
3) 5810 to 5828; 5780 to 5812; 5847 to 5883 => -0.93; 10.1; 10.1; 10.1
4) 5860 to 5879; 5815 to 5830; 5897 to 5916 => -0.38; 10.7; 9.49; 10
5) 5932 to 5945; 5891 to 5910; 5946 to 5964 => -1.08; 7.87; 10.4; 9.66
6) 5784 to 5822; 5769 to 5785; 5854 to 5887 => -1.05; 10.1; 9.82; 10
